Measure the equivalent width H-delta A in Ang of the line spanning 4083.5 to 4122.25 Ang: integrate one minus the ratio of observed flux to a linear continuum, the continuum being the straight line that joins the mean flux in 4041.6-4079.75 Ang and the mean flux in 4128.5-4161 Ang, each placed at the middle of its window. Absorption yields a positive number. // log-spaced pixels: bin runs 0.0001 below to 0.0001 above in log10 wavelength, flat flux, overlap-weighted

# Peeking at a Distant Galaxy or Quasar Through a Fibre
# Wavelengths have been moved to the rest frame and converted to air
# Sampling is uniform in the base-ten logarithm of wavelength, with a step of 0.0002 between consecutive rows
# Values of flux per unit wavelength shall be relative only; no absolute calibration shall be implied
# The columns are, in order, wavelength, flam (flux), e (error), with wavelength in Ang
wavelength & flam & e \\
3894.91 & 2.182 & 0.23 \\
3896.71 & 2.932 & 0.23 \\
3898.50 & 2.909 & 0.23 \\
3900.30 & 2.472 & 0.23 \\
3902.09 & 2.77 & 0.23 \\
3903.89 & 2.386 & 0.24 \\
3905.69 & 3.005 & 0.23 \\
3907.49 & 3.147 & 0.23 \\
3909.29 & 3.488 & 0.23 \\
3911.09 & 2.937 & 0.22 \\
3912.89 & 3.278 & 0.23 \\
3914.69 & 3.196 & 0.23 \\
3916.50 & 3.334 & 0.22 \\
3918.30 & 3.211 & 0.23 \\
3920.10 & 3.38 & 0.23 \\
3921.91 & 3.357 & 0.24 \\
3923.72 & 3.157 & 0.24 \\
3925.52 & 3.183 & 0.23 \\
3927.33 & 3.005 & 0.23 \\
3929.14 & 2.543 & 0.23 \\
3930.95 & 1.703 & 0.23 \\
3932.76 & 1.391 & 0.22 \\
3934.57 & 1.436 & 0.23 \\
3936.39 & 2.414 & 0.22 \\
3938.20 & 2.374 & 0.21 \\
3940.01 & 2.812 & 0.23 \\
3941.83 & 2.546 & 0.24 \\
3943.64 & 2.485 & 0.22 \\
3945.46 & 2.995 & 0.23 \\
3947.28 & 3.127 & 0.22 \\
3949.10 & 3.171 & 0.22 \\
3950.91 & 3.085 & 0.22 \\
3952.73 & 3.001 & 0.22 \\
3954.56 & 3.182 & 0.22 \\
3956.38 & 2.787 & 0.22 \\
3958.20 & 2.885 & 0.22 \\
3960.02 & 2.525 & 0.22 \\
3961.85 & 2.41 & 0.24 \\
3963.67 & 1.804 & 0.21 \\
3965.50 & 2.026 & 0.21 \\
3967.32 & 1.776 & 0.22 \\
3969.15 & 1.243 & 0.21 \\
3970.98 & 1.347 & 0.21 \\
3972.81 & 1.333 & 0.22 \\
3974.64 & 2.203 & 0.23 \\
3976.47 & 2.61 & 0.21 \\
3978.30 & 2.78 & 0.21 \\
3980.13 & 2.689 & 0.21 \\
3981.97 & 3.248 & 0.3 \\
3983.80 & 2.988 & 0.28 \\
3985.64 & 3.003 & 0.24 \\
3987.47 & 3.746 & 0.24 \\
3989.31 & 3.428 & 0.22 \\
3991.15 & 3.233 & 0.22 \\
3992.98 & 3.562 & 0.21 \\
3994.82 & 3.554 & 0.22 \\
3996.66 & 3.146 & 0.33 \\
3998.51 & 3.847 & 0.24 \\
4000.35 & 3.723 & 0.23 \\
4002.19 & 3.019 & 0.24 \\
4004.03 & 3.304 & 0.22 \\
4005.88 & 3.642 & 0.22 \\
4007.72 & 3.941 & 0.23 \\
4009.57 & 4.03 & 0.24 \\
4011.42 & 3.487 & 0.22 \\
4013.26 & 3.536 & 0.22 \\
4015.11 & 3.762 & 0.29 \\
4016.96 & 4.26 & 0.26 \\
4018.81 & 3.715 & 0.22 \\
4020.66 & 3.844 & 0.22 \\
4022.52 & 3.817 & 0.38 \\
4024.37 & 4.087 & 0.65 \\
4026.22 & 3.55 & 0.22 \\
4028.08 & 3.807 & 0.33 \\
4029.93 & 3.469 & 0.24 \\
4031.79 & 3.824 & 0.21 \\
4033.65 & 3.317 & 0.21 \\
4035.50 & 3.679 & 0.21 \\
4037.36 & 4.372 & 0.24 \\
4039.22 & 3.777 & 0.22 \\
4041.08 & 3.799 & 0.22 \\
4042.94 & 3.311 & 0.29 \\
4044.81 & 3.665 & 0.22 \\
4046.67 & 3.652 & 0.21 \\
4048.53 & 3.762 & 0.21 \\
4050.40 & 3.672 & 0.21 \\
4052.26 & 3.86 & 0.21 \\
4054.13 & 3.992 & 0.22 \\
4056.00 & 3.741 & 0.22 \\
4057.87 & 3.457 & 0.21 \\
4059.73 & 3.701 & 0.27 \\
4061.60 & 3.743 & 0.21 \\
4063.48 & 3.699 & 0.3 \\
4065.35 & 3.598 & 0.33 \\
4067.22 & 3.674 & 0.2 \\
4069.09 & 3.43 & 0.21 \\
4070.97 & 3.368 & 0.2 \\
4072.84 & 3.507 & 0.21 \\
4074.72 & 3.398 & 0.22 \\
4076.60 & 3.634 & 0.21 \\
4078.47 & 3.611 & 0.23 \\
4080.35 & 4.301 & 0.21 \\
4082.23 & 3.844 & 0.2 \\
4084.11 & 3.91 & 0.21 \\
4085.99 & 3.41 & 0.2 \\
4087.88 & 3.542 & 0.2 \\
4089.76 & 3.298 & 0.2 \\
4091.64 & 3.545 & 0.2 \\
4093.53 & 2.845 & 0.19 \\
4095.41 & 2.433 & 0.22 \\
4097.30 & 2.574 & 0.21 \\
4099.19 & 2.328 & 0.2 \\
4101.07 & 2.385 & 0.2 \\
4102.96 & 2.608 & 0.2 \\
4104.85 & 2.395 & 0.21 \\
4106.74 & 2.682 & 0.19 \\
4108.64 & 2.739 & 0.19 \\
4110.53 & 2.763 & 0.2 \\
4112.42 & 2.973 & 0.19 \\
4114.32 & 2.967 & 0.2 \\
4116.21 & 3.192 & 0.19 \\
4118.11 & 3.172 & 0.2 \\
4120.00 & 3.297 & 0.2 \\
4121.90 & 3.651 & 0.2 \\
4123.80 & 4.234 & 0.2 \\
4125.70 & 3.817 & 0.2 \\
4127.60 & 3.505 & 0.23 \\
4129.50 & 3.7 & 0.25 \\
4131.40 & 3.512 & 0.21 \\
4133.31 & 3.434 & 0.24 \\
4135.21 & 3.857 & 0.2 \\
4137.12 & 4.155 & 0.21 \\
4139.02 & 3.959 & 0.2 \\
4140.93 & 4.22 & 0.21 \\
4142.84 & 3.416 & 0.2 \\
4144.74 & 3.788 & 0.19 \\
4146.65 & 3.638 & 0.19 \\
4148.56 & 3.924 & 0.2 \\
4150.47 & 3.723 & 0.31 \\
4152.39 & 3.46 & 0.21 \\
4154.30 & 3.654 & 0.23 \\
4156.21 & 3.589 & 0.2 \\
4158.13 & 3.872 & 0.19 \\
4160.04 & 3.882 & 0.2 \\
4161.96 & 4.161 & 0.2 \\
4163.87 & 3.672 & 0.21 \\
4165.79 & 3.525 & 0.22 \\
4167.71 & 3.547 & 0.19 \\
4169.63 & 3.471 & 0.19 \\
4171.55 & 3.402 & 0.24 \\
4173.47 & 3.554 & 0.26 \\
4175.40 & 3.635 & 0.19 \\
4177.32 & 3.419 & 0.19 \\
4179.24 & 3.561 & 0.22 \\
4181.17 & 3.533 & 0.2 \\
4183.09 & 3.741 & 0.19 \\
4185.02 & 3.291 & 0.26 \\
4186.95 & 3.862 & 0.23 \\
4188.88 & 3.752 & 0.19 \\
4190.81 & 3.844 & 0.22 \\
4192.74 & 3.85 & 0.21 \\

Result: 7.59 Ang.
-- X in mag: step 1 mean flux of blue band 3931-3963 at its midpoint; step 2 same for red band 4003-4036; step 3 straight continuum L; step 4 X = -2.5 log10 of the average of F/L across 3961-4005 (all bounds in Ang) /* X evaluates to 0.16 mag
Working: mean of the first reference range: 2.59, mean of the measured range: 2.75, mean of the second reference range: 3.72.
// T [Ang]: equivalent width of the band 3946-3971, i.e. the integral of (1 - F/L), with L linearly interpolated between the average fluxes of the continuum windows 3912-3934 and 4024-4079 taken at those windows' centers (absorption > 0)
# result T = 4.7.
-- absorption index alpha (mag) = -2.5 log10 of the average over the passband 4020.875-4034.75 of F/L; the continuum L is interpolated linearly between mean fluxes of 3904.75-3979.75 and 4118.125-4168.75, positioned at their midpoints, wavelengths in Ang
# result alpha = -0.20 mag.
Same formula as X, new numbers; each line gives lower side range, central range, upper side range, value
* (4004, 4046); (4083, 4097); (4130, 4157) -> 0.151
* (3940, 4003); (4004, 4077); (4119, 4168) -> -0.172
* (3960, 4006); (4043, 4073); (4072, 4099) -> -0.137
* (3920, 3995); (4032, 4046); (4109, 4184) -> -0.211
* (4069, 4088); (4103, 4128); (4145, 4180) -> 0.157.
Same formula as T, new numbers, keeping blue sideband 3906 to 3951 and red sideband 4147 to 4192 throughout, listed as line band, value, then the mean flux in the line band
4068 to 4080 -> -0.7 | 3.53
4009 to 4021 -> -2.6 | 3.8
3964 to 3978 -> 5.4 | 1.84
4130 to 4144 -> -1.0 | 3.79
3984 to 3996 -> -1.4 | 3.39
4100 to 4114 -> 3.2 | 2.66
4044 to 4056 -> -1.9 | 3.77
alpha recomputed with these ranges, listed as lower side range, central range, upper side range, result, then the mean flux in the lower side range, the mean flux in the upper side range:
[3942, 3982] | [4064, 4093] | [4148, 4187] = -0.151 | 2.47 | 3.63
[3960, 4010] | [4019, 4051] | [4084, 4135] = -0.246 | 2.86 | 3.14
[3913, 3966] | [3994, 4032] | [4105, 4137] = -0.232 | 2.72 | 3.34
